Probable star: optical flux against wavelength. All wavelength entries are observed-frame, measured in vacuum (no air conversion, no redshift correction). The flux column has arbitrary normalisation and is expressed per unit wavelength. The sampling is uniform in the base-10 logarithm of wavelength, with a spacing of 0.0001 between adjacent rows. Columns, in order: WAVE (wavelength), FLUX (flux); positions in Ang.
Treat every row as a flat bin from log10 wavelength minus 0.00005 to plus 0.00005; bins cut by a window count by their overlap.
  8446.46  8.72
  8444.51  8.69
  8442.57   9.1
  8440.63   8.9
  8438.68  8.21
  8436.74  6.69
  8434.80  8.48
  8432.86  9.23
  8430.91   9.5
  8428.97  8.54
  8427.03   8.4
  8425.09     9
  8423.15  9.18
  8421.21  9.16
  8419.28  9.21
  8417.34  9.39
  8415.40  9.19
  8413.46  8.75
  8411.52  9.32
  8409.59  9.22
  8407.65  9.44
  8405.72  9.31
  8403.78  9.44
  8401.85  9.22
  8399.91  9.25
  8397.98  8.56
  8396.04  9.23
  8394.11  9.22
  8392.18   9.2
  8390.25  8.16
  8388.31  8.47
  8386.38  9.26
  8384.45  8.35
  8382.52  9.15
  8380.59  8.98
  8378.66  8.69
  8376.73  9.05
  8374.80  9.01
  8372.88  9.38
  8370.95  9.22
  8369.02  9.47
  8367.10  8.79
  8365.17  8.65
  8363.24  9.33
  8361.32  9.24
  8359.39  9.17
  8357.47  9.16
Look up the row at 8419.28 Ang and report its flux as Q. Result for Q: 9.21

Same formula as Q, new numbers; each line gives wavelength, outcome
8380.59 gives 8.98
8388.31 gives 8.47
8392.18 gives 9.2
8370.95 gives 9.22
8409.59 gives 9.22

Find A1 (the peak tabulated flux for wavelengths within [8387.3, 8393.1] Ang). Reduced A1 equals 9.2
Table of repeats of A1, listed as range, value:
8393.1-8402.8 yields 9.25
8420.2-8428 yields 9.18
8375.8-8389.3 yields 9.26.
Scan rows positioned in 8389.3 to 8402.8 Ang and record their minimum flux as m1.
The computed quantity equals 8.16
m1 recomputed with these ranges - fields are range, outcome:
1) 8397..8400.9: 8.56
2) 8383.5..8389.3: 8.35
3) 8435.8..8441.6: 6.69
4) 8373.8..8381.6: 8.69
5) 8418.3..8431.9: 8.4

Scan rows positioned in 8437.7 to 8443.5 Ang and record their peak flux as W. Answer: 9.1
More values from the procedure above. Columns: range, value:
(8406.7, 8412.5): 9.44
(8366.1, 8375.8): 9.47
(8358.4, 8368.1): 9.33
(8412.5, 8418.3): 9.39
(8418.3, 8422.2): 9.21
